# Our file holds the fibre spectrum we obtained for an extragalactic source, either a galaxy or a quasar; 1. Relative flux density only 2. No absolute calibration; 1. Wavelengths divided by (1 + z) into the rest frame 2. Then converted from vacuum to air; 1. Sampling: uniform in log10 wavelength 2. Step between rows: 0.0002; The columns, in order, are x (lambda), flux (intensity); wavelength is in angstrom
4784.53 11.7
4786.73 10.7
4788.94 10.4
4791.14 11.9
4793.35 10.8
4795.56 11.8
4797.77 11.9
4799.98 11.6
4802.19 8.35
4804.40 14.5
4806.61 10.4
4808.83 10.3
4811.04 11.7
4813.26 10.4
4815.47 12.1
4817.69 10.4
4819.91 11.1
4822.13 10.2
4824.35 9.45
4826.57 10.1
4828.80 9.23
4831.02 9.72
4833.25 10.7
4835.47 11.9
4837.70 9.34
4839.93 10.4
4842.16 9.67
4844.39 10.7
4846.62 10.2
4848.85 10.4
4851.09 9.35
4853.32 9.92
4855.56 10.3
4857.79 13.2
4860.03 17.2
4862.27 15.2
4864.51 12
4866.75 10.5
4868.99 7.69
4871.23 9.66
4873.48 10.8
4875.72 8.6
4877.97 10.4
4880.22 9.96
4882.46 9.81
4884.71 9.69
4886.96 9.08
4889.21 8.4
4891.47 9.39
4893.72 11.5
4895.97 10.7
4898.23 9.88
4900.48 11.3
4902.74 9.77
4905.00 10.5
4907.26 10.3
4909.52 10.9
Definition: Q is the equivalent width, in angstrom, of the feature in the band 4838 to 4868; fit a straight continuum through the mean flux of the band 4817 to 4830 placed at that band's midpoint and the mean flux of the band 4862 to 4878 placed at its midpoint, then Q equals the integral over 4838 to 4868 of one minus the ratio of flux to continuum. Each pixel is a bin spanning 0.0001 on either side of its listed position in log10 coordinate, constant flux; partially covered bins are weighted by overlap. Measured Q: -3.29 angstrom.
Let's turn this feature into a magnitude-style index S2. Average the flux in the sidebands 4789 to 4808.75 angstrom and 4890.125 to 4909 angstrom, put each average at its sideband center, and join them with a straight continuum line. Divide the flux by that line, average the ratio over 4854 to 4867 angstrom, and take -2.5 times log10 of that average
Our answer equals -0.22 mag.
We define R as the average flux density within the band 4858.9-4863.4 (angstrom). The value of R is 16.2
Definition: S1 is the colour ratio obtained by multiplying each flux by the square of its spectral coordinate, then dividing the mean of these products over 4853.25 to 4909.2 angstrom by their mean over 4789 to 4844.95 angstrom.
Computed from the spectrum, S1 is 1.02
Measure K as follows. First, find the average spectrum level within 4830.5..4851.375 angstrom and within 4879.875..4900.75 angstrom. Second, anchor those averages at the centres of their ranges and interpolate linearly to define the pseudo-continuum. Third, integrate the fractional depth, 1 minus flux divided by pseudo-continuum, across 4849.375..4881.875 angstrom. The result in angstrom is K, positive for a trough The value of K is -2.9 angstrom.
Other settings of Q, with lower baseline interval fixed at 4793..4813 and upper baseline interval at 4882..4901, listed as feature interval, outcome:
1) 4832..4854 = 0.8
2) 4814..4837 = 0.9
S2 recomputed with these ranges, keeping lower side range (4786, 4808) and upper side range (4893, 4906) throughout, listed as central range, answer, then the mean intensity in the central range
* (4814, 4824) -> 0.027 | 10.8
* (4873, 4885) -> 0.092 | 9.84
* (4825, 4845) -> 0.085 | 10.2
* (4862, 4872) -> 0.009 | 10.7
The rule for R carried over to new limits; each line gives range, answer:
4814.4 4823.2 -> 10.9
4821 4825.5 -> 9.84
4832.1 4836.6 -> 11.3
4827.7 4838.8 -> 10.2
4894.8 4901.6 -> 10.6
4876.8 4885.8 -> 9.96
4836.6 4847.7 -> 10.1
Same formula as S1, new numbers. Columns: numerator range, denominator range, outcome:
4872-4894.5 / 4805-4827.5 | 0.93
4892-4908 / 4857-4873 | 0.88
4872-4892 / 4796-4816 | 0.88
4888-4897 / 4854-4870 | 0.82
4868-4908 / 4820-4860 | 0.96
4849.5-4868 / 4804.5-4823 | 1.12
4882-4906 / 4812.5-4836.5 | 0.98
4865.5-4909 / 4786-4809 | 0.92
